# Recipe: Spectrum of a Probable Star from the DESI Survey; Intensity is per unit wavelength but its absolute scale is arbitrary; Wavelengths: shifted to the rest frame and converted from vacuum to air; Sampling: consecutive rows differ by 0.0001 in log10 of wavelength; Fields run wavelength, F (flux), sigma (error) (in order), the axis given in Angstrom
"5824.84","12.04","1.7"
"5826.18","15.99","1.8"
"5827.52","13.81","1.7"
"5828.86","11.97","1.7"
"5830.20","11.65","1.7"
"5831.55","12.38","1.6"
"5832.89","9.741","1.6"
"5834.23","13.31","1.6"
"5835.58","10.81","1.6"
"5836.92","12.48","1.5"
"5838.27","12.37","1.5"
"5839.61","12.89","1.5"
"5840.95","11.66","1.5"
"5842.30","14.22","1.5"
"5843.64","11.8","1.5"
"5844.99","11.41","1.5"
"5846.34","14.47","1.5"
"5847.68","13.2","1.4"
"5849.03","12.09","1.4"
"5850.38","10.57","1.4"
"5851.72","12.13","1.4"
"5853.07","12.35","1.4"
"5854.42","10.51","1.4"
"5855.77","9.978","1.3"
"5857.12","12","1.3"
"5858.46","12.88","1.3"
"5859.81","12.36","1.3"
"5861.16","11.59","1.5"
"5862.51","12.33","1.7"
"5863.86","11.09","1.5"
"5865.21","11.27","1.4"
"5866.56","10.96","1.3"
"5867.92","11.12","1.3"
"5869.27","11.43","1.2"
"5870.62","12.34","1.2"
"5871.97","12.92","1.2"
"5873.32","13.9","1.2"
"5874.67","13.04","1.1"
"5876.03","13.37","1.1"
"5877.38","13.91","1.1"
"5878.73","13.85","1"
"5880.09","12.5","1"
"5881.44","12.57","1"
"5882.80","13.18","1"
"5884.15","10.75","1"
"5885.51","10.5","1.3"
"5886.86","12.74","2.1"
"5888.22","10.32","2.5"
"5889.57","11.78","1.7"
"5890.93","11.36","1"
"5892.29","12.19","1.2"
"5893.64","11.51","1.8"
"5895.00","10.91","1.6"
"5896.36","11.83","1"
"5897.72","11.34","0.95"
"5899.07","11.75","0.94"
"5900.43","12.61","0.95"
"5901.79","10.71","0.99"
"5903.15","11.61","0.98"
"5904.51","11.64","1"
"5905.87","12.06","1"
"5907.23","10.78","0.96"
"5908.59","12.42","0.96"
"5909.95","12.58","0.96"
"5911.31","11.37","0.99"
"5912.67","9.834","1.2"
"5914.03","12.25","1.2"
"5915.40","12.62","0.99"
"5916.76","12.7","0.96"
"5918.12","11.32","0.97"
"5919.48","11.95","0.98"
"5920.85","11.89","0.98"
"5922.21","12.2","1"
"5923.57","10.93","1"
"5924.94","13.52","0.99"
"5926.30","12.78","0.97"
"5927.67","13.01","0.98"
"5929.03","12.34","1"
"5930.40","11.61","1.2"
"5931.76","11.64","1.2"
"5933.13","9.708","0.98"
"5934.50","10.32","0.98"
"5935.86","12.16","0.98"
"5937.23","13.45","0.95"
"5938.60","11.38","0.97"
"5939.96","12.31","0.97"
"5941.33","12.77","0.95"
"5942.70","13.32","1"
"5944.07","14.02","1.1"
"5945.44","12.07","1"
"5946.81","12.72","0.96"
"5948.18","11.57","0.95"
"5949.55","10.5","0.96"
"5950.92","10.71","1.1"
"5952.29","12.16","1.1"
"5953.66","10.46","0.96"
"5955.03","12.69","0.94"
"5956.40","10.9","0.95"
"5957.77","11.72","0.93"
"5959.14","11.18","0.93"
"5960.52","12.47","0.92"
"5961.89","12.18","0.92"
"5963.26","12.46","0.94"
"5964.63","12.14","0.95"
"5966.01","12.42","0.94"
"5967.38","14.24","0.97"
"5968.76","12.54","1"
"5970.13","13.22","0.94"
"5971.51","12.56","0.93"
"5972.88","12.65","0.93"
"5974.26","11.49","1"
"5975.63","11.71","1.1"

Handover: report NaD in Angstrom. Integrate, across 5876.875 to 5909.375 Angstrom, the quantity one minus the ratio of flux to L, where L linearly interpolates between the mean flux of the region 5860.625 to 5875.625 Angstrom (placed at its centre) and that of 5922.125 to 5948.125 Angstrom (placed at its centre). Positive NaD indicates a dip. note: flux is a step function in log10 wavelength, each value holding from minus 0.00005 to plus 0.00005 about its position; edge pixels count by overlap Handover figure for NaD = 0.6 Angstrom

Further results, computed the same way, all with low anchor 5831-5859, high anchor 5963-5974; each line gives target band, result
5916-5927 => 0.27 Angstrom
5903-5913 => 0.65 Angstrom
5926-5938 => 0.65 Angstrom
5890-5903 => 0.80 Angstrom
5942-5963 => 1.20 Angstrom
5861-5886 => -0.11 Angstrom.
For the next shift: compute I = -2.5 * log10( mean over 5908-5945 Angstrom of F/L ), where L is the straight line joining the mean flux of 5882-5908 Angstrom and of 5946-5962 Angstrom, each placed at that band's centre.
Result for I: -0.05 mag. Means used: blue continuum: 11.6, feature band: 12.1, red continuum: 11.6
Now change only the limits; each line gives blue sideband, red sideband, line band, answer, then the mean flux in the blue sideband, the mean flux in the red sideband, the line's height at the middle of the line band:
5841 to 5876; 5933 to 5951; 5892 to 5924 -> 0.03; 12.1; 12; 12.1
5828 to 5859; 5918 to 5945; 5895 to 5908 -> 0.05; 12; 12.1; 12.1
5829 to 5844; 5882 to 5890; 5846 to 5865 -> 0.00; 12.1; 11.6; 11.9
